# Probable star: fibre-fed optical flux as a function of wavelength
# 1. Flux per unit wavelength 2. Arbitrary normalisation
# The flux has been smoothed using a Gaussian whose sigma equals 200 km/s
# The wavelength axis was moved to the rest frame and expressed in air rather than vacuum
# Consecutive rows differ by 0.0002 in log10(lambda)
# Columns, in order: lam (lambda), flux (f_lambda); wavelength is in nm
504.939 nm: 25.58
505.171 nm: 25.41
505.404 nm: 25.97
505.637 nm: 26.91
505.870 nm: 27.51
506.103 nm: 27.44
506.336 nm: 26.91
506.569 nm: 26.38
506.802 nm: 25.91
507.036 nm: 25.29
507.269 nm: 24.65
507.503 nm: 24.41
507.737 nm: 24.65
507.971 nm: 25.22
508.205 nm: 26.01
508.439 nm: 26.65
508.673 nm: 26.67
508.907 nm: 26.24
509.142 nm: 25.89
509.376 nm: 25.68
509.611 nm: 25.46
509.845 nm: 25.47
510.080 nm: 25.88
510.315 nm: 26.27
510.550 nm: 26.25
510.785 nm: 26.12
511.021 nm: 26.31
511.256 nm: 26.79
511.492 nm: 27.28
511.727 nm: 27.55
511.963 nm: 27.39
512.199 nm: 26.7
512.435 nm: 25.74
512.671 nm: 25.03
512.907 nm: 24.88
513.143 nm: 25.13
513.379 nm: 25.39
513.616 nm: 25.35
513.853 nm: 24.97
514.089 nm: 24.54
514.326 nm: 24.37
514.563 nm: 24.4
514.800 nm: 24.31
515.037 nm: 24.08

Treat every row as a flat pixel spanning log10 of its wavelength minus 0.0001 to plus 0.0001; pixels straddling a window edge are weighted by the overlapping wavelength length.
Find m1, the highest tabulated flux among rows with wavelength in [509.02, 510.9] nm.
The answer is 26.27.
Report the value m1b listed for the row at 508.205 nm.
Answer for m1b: 26.01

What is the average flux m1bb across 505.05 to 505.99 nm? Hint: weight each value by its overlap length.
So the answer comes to 26.4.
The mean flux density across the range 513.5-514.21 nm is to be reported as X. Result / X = 25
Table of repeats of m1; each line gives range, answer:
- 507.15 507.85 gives 24.65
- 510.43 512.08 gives 27.55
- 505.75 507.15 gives 27.51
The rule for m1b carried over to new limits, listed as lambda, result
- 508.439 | 26.65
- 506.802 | 25.91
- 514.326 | 24.37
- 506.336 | 26.91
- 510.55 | 26.25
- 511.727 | 27.55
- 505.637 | 26.91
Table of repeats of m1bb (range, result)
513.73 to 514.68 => 24.6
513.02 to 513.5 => 25.3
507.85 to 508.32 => 25.6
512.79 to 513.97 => 25.1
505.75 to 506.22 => 27.5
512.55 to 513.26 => 25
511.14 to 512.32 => 27.1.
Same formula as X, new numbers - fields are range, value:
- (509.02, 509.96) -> 25.6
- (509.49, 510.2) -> 25.6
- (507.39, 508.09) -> 24.8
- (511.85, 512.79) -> 26.2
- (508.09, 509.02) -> 26.4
